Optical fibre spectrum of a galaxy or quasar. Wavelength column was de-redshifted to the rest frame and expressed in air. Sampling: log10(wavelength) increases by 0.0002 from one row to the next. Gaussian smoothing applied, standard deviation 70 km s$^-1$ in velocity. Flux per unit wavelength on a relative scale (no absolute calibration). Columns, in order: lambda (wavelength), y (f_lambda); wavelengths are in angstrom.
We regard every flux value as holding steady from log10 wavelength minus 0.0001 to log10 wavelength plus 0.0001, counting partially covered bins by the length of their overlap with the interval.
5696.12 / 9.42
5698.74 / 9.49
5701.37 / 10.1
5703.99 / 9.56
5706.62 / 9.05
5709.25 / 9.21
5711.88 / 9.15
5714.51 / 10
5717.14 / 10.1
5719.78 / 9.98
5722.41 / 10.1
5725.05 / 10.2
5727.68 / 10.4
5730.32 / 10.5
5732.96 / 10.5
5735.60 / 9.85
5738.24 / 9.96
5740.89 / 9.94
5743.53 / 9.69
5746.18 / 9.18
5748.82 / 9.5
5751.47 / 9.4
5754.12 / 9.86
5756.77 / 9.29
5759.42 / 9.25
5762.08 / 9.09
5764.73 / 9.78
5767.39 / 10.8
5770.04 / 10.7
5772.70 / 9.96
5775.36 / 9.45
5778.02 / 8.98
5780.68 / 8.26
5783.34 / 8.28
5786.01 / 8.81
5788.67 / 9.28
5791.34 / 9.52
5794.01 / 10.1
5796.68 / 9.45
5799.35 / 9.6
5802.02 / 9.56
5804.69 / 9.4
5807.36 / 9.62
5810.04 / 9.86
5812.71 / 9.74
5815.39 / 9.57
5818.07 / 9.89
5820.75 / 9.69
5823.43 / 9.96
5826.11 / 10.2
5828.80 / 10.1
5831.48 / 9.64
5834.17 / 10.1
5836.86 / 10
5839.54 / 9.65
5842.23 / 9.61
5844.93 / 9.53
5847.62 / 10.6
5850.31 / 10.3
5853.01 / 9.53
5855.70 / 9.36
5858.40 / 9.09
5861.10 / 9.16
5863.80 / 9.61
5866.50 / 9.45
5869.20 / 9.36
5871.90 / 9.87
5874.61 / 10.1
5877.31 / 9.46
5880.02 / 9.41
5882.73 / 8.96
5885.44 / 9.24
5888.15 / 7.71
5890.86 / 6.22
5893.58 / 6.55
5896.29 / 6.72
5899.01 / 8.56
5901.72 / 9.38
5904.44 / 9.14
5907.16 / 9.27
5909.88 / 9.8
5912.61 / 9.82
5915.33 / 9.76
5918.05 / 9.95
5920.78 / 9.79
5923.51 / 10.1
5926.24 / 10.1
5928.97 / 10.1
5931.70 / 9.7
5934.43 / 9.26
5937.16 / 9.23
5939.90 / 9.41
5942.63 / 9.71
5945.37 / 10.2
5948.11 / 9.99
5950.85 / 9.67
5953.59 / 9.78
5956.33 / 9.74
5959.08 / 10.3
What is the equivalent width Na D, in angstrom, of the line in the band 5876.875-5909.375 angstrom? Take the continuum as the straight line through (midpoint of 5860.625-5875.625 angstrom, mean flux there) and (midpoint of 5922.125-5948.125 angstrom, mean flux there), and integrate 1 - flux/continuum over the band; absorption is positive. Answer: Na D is 4.3 angstrom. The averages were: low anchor 9.61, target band 8.39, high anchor 9.77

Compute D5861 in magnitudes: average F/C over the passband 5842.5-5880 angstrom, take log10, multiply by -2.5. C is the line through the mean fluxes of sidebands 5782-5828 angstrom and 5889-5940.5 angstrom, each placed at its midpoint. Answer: -0.04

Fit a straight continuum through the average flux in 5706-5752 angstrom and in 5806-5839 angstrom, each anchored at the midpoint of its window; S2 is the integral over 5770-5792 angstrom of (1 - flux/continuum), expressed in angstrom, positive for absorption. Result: 1.55 angstrom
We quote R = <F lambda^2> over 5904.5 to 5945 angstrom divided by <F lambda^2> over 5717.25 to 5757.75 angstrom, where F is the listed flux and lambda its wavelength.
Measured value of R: 1.0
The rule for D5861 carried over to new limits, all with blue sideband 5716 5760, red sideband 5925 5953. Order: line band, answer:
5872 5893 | 0.13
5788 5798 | 0.03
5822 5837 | -0.02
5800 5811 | 0.03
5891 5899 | 0.38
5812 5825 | 0.00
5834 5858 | 0.00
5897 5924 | 0.03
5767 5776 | -0.04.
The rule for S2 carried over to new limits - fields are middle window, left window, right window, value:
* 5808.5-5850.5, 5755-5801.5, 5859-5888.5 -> -2.2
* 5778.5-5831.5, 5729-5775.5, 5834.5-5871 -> 1.2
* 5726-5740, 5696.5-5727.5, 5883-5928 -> -0.8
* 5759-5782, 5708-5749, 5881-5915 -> -0.1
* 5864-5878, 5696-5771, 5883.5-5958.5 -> -0.4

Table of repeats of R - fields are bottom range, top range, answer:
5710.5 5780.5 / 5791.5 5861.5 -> 1.02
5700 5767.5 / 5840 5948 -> 1.01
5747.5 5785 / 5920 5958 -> 1.10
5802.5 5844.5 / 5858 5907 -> 0.91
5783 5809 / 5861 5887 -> 1.03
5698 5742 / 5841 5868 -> 1.02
